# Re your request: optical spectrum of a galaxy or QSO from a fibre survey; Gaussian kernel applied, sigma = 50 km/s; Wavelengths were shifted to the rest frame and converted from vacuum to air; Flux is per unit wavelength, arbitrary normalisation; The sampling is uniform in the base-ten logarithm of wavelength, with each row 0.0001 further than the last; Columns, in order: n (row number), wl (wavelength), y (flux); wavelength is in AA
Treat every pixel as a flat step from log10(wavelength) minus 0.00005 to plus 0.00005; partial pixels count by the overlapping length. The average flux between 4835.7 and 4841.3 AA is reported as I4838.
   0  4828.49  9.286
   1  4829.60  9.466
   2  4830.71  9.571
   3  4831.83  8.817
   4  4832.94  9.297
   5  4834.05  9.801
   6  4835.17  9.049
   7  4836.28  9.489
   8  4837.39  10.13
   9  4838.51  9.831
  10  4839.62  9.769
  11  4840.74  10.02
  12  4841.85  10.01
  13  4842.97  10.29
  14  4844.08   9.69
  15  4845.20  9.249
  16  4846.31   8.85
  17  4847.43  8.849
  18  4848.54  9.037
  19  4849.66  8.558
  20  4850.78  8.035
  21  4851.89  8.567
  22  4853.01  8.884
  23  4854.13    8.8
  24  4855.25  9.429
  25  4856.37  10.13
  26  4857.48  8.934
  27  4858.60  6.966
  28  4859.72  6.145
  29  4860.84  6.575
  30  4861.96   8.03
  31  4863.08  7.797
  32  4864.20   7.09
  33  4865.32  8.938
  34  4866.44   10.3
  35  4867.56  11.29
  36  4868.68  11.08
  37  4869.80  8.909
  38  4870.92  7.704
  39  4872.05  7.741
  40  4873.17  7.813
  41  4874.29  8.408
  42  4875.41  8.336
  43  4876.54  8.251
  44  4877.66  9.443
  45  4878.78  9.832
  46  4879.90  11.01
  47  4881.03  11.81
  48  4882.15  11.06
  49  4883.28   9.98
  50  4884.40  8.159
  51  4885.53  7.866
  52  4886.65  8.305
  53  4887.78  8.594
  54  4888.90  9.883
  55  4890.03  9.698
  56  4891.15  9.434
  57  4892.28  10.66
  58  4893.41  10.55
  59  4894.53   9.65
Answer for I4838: 9.85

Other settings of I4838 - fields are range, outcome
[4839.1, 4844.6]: 9.96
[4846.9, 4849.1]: 8.96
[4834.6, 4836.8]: 9.25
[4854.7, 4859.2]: 8.85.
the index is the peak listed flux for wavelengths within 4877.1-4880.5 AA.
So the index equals 11.01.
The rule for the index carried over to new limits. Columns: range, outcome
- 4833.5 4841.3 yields 10.13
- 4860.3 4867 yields 10.3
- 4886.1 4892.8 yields 10.66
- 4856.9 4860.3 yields 8.934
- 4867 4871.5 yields 11.29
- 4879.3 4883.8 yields 11.81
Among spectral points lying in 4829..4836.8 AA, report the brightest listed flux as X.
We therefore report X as 9.801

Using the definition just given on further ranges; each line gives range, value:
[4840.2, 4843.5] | 10.29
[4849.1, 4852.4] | 8.567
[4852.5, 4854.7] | 8.884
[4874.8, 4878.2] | 9.443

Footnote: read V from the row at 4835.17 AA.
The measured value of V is 9.049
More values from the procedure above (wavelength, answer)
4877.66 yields 9.443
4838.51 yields 9.831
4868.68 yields 11.08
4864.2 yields 7.09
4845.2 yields 9.249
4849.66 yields 8.558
